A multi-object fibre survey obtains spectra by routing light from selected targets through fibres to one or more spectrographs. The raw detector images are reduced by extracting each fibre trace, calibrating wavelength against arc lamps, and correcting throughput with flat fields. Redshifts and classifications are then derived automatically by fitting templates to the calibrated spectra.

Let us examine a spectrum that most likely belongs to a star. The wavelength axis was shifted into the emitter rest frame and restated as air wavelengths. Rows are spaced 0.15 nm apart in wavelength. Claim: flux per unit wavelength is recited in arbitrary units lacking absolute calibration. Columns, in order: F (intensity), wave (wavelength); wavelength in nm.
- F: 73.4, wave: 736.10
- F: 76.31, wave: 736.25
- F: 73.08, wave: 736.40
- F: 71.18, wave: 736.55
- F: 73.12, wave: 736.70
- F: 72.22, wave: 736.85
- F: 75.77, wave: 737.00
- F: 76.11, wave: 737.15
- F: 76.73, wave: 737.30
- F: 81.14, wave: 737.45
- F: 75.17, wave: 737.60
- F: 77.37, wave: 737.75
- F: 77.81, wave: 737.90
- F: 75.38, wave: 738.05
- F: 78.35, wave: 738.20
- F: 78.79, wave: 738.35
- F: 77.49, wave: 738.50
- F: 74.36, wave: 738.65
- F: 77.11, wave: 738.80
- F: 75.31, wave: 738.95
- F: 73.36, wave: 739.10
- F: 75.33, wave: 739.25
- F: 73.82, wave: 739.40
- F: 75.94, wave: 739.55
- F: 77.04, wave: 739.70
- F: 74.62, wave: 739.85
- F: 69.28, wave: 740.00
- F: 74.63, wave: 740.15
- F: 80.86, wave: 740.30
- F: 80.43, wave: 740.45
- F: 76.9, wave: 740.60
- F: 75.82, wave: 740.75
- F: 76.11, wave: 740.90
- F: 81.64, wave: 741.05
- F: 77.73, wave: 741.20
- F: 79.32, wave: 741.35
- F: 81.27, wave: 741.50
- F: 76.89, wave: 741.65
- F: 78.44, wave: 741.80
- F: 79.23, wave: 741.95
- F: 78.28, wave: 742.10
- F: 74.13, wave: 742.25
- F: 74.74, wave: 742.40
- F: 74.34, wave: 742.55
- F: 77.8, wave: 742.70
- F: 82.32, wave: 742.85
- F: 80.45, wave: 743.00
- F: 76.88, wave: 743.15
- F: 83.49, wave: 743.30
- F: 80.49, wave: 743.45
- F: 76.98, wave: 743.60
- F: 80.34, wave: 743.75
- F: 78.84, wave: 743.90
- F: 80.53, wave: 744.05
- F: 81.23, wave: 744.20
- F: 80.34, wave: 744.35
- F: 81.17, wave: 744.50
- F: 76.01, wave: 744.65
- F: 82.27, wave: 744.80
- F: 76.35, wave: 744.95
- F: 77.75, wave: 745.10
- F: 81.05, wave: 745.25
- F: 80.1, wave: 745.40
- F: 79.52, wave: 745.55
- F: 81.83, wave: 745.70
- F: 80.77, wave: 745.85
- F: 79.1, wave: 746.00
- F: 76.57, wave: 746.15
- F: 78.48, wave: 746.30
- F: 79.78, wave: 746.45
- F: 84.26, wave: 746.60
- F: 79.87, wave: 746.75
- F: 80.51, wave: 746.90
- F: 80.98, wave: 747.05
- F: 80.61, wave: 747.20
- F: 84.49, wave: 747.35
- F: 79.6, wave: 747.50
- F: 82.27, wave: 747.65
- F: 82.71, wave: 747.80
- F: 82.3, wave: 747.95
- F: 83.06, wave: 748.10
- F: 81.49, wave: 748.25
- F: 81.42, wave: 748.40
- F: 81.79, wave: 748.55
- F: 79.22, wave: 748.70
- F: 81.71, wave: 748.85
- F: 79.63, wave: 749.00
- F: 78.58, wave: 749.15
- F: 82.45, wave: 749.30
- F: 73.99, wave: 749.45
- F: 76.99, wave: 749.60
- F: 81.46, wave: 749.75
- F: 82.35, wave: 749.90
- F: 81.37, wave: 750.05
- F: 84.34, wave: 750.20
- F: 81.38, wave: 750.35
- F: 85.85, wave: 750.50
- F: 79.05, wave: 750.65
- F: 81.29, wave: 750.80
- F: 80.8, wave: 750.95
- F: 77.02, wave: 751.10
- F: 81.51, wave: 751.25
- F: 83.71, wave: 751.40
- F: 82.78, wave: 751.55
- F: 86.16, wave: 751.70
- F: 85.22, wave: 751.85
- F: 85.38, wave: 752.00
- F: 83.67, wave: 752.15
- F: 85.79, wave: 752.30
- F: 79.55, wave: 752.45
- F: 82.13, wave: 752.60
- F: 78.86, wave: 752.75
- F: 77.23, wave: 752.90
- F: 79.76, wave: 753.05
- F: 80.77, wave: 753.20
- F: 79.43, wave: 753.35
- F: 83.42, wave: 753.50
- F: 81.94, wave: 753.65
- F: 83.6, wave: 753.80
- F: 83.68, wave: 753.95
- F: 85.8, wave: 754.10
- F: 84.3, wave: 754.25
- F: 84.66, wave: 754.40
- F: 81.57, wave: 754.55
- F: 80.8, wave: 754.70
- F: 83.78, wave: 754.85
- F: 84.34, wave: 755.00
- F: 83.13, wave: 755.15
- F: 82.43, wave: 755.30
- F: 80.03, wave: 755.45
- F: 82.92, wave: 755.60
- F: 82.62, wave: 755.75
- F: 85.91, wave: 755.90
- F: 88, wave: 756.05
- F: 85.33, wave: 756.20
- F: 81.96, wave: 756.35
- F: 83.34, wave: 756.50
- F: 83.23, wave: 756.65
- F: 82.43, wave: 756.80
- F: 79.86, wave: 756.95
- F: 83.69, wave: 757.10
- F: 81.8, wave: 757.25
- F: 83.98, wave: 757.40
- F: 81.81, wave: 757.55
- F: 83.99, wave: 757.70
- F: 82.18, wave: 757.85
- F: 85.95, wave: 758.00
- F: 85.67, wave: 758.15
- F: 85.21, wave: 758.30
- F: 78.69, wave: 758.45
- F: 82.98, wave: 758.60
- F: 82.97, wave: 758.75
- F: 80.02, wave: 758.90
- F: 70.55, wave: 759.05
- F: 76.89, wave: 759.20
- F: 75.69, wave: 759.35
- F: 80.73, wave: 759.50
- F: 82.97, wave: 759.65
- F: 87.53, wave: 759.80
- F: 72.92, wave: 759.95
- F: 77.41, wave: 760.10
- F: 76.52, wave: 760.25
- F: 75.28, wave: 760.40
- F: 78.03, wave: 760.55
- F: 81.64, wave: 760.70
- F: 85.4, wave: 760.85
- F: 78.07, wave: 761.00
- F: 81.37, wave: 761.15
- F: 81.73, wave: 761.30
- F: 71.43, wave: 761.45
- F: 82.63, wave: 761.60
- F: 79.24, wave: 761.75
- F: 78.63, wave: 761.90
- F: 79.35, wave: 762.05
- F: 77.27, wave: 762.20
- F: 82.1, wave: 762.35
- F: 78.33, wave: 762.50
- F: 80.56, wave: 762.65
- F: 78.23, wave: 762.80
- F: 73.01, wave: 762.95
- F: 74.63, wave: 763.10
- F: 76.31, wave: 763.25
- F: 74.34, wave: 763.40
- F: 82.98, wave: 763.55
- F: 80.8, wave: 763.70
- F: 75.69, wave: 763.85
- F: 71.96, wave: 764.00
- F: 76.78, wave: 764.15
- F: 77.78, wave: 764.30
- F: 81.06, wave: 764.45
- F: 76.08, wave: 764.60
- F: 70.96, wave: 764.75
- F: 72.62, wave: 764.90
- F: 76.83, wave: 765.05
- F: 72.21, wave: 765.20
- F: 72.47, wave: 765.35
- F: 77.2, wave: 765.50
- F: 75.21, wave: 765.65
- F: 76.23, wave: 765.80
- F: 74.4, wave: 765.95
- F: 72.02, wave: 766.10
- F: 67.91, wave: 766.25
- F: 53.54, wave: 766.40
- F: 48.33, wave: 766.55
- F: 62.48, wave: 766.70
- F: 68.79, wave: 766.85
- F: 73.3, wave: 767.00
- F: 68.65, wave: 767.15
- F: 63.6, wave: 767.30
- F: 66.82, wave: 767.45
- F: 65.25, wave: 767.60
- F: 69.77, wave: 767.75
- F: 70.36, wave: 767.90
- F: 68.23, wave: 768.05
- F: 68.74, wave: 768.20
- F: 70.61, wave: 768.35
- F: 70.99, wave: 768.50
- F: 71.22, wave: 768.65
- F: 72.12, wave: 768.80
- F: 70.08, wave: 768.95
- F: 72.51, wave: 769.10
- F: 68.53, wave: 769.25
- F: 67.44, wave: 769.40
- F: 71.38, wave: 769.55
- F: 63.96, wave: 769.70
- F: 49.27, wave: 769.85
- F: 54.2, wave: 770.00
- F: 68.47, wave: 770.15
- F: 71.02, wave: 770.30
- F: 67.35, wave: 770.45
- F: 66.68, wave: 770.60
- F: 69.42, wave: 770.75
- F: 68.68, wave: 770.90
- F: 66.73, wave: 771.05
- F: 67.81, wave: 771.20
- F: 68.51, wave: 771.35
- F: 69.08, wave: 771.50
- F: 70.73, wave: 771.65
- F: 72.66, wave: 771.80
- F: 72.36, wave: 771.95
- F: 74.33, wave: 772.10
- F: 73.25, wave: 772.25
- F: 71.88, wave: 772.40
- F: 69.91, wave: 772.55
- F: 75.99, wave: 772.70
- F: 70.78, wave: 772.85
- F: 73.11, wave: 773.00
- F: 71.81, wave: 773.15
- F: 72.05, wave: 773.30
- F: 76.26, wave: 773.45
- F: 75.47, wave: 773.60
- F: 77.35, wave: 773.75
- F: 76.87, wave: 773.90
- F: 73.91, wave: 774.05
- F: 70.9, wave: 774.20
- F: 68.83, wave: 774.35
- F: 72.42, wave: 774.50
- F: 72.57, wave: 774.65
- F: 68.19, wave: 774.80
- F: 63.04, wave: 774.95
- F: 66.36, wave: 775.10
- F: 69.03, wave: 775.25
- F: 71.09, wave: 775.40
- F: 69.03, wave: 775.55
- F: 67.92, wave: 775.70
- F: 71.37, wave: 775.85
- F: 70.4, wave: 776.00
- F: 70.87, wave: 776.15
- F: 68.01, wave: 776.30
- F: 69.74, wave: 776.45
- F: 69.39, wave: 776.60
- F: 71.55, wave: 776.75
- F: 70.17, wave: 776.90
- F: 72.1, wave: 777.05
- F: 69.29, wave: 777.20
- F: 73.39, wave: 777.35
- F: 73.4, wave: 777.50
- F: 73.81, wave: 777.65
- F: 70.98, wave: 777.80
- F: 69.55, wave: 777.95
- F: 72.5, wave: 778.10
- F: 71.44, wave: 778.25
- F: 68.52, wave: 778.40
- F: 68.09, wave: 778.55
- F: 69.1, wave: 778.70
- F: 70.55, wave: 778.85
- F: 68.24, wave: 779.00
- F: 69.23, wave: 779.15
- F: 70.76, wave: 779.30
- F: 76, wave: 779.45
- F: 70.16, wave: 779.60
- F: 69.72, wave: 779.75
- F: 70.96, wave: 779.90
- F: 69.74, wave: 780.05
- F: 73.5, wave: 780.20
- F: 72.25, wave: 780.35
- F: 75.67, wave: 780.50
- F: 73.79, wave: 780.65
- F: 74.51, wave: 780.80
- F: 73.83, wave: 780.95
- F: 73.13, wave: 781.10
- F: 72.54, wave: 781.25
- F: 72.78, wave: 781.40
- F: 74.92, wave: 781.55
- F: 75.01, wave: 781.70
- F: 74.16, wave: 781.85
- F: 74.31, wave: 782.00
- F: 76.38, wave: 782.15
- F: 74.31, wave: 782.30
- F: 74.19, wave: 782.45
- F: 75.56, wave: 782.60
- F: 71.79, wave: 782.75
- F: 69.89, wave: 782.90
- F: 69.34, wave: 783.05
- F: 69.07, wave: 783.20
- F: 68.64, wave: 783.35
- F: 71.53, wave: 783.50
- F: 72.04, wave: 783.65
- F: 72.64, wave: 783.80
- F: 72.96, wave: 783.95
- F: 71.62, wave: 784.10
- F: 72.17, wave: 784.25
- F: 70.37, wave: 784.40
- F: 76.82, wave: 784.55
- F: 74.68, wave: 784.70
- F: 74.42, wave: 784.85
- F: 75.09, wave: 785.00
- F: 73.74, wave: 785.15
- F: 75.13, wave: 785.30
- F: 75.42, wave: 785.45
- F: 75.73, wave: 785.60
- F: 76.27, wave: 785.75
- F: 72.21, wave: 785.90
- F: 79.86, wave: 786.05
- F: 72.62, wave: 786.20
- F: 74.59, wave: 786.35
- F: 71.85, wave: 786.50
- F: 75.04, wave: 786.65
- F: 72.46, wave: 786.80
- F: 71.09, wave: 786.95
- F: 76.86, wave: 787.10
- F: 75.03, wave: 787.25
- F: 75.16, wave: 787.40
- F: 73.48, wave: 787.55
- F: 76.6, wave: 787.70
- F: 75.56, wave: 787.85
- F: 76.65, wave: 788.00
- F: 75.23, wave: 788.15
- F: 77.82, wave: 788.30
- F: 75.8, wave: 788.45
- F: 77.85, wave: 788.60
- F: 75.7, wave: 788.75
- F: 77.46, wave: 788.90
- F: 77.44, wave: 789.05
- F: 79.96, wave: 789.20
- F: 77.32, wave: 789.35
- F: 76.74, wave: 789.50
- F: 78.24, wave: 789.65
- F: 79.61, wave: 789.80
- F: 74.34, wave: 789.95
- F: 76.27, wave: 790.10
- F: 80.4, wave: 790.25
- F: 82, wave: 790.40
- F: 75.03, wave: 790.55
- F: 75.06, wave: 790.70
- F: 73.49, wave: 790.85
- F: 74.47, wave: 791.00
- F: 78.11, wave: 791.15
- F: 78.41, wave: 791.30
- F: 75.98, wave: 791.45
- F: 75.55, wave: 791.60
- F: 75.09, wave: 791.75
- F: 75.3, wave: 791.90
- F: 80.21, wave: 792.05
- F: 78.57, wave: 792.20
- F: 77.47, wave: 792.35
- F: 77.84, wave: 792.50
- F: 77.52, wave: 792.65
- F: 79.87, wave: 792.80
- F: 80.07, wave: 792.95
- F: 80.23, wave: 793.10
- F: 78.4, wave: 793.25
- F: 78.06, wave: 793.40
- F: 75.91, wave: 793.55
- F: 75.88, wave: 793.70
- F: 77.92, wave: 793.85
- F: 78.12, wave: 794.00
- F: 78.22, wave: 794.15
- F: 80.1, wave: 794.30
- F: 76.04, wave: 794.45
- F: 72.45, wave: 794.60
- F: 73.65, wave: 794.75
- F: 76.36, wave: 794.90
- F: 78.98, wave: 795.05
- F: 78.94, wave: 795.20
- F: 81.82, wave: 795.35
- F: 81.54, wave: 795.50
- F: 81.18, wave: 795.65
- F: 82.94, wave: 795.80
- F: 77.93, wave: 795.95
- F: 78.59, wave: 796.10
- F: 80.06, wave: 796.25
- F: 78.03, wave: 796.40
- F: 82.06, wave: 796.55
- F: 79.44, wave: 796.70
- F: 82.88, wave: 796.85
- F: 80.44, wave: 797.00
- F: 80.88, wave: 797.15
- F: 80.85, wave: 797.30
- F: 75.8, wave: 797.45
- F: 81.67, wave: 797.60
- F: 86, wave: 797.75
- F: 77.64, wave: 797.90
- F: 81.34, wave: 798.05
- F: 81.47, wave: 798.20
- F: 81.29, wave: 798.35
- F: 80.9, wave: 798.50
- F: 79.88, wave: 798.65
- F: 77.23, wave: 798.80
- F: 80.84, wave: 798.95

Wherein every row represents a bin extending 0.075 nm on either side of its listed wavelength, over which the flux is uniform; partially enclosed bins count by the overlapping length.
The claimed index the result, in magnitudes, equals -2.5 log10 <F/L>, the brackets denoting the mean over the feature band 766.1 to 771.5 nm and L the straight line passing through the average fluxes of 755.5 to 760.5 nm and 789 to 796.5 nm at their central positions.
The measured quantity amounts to 0.20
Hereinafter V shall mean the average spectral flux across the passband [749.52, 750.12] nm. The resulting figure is 80.5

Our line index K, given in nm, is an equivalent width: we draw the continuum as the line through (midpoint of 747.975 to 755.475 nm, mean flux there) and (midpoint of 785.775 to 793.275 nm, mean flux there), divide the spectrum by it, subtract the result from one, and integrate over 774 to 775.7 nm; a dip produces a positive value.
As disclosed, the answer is 0.20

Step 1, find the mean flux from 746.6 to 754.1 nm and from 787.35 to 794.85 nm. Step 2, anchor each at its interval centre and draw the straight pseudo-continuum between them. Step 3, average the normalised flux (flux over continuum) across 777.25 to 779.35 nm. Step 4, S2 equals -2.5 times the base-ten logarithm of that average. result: 0.114 mag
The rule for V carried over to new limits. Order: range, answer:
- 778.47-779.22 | 69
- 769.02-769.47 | 69.5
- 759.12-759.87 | 80.6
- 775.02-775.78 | 68.7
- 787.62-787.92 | 76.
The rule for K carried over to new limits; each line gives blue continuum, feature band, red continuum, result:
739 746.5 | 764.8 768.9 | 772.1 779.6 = 0.21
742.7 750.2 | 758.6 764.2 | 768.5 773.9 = -0.33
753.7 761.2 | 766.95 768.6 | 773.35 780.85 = 0.16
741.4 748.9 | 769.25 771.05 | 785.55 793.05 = 0.29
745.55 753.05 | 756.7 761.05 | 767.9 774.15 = -0.25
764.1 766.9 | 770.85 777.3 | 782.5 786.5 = 0.10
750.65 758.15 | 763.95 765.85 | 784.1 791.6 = 0.13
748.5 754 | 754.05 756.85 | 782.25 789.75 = -0.10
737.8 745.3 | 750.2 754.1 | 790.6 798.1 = -0.21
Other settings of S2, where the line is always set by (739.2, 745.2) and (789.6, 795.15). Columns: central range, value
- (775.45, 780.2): 0.10 mag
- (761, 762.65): -0.02 mag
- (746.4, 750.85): -0.04 mag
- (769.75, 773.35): 0.13 mag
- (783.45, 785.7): 0.05 mag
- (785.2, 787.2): 0.04 mag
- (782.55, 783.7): 0.10 mag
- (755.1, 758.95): -0.07 mag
